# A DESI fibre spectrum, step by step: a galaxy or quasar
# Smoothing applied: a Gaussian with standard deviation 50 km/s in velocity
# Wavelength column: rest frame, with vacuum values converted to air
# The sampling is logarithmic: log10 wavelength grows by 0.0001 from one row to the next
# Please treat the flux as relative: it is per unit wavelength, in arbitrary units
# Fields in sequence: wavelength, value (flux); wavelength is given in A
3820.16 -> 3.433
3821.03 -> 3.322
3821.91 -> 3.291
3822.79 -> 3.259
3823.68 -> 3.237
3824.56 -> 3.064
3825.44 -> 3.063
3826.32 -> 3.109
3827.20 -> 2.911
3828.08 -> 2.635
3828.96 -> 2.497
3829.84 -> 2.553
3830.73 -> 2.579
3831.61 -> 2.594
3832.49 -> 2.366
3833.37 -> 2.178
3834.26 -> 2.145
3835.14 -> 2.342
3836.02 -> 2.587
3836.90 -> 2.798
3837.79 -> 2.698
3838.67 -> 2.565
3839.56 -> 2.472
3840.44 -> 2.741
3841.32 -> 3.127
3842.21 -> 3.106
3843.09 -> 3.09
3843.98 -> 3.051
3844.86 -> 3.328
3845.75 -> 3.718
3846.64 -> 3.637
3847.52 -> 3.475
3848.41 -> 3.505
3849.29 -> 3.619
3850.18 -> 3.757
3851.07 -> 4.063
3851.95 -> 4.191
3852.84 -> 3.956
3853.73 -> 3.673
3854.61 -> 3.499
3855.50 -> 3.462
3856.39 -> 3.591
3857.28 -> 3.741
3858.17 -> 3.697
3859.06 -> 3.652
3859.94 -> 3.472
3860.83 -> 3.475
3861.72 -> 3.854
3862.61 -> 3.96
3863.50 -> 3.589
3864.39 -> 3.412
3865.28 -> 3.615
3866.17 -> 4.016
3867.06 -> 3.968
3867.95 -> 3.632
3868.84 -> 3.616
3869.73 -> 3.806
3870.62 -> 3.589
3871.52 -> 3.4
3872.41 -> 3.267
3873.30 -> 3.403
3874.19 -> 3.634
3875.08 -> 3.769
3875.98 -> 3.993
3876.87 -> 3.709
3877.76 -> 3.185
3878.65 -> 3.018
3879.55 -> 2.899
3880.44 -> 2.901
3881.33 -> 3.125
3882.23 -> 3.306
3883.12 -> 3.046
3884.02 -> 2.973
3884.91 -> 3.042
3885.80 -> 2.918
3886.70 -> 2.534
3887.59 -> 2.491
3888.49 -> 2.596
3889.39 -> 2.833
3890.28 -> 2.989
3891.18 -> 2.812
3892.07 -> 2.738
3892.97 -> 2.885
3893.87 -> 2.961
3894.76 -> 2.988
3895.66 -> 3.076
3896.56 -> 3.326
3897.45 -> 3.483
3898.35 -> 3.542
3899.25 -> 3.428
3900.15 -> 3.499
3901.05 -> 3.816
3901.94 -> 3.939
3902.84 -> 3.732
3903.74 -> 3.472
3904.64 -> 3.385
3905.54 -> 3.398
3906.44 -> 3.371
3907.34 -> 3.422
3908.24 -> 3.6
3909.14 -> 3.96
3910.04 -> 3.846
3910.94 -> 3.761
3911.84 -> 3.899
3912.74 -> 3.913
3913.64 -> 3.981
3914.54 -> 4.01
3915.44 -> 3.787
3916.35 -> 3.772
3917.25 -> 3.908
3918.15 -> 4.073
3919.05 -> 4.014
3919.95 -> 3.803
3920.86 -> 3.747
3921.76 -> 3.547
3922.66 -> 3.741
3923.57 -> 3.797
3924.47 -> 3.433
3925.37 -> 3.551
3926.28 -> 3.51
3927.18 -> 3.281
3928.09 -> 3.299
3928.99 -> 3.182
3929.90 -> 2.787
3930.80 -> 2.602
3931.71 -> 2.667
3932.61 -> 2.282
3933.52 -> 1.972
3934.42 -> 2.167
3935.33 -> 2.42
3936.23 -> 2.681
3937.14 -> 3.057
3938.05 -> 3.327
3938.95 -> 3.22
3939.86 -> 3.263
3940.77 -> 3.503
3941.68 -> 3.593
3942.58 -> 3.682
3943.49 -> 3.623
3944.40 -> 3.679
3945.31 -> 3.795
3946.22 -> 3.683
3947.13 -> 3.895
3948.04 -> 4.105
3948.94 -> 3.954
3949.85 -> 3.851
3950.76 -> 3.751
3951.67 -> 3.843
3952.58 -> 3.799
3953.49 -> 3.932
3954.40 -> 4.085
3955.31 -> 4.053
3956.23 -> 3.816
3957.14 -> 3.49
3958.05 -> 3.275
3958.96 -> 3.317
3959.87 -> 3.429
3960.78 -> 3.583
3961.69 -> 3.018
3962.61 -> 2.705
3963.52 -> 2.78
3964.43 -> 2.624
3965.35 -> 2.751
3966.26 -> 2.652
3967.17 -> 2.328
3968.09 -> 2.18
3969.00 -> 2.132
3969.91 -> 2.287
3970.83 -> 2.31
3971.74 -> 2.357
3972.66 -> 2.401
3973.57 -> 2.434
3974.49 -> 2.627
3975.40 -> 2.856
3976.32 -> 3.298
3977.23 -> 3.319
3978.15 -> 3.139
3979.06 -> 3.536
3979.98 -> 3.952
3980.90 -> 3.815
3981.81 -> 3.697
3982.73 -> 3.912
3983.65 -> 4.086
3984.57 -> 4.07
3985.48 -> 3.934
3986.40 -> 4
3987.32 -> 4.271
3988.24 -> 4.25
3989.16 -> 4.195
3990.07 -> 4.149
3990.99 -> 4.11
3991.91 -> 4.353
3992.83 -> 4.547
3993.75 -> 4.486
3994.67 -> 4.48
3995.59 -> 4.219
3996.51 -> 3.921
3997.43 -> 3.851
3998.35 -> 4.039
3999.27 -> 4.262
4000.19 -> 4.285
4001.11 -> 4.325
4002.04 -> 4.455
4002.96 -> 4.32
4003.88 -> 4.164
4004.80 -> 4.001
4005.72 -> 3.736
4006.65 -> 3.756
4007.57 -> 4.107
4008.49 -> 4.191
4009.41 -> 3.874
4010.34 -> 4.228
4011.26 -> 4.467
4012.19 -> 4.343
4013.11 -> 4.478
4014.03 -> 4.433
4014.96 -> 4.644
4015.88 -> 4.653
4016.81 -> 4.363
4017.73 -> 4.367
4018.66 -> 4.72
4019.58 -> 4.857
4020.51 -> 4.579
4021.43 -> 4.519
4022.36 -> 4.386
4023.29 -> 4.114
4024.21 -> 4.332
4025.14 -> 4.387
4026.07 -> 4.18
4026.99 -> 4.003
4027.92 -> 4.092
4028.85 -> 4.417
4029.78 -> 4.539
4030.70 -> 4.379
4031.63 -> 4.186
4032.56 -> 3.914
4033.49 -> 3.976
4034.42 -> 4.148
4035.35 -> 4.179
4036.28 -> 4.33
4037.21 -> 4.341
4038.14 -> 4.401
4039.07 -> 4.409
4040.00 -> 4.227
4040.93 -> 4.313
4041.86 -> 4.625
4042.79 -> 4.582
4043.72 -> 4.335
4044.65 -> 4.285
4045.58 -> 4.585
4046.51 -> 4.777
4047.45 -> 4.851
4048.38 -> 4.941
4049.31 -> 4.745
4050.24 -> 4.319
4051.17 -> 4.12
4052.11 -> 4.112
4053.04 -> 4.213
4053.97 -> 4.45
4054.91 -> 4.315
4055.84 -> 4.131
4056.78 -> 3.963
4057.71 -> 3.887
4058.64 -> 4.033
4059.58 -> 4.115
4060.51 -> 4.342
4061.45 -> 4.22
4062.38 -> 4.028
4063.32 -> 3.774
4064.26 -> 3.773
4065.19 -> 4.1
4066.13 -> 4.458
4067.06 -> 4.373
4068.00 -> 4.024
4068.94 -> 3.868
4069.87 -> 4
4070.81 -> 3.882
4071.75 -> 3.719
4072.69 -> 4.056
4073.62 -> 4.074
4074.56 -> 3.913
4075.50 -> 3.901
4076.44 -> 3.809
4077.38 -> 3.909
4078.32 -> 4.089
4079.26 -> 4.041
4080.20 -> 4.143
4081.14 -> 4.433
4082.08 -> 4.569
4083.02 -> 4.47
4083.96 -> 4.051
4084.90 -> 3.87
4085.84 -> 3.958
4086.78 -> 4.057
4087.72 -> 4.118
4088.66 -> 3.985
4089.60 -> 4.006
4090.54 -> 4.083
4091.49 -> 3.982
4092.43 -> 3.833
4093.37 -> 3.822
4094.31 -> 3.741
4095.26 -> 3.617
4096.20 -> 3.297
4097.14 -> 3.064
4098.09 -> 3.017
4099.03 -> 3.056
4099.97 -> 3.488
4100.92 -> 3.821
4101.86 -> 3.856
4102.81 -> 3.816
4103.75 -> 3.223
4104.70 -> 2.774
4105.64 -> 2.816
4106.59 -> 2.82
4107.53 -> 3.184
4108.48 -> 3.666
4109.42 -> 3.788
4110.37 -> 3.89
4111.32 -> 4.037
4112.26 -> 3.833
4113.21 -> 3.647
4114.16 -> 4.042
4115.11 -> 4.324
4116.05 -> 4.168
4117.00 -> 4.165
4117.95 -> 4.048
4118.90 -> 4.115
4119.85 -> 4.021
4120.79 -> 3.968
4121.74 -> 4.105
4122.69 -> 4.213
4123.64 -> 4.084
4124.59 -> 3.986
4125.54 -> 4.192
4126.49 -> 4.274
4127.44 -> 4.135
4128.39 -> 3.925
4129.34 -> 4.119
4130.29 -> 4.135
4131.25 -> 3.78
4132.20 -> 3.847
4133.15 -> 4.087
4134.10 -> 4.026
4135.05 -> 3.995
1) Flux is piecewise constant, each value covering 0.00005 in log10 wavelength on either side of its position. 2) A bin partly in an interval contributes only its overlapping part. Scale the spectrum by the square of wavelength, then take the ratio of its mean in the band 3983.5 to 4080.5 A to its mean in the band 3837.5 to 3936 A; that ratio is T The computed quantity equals 1.35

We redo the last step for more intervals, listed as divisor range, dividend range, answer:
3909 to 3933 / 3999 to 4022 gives 1.27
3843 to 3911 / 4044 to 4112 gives 1.27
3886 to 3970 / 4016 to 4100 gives 1.33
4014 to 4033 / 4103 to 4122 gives 0.89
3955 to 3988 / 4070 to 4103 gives 1.29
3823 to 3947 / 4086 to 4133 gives 1.29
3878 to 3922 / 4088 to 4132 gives 1.24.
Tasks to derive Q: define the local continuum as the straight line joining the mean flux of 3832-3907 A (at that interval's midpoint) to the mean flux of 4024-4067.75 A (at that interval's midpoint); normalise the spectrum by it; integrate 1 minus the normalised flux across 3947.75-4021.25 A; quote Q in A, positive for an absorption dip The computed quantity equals 3.6 A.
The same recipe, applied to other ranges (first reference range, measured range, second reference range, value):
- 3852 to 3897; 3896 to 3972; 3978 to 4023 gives 7.3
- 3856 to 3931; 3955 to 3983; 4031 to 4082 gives 5.7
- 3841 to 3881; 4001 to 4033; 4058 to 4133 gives -4.4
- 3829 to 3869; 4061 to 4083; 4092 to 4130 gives -2.2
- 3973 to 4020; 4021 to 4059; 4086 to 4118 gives -4.1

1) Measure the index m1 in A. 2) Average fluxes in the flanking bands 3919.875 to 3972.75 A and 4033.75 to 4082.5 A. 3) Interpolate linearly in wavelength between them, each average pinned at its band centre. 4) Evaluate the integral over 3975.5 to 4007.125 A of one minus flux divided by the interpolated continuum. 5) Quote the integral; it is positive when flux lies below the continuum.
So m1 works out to -3.46 A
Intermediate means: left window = 3.21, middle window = 4.01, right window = 4.21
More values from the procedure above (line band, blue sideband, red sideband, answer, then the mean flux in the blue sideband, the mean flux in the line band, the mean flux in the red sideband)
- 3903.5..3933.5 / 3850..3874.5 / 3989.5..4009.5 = 2.79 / 3.68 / 3.52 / 4.17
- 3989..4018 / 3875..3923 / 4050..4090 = -3.22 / 3.4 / 4.24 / 4.08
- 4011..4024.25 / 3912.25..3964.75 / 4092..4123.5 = -3.48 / 3.44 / 4.49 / 3.68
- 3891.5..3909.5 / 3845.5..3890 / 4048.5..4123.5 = 0.70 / 3.46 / 3.39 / 3.93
